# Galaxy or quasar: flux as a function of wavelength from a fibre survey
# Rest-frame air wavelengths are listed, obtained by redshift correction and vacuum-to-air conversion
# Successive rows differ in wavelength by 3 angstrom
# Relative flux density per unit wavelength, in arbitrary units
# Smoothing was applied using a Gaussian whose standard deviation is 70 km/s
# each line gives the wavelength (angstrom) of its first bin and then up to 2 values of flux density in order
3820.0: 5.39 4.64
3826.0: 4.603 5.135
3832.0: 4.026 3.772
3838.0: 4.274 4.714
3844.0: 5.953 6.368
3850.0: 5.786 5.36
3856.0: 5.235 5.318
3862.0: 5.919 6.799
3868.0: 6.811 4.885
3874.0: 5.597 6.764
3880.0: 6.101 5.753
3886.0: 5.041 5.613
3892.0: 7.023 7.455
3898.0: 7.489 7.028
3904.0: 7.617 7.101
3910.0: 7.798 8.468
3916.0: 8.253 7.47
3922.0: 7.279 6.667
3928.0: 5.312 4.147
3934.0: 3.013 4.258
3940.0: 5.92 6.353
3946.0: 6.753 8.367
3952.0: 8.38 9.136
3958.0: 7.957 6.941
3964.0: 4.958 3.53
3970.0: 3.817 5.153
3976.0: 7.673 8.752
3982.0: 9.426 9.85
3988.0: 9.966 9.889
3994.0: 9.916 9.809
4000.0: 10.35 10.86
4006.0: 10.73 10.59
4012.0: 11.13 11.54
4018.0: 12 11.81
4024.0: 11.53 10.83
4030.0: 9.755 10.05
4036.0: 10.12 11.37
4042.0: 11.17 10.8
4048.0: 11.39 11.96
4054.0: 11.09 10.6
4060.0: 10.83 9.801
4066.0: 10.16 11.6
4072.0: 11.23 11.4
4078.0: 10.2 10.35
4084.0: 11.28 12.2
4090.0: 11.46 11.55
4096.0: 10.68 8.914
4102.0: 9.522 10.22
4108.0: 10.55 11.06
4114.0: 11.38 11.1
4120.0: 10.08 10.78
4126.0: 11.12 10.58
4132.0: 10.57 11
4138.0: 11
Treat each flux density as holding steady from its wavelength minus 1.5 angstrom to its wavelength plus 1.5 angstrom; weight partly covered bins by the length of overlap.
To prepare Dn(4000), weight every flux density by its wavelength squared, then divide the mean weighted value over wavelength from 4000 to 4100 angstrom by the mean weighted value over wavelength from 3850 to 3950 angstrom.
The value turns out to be 1.9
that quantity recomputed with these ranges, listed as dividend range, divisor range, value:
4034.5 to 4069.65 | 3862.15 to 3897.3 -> 1.92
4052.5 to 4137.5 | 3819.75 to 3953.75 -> 1.97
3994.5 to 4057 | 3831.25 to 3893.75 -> 2.12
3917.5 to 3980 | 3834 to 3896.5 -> 1.13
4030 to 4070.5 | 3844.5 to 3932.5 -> 1.82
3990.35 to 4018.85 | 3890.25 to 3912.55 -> 1.52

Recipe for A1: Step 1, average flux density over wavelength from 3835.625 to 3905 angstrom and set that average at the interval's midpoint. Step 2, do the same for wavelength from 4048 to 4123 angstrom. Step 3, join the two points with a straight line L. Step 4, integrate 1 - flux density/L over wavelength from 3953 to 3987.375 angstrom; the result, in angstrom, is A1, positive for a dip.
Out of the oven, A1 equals 4.7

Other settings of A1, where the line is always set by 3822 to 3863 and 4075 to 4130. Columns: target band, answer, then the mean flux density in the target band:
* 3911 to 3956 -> 2.6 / 6.64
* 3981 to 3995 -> -2.7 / 9.82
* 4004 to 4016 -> -3.1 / 11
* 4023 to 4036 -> -1.9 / 10.5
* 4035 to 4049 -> -2.3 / 11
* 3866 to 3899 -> -1.5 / 6.22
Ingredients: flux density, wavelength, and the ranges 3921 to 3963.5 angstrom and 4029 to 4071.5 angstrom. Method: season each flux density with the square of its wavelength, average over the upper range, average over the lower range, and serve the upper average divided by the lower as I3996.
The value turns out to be 1.8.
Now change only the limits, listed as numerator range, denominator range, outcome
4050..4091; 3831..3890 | 2.21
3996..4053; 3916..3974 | 1.86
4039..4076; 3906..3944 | 1.87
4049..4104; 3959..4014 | 1.32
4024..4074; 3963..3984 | 1.78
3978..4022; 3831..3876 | 2.08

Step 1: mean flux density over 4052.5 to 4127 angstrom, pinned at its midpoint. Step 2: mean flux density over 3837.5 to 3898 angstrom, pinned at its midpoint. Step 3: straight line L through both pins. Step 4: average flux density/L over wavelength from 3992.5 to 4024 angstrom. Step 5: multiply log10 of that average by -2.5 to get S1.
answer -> -0.21 mag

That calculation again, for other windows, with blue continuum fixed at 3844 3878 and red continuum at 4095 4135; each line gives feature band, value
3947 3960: -0.104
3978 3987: -0.162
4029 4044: -0.159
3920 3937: 0.325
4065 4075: -0.146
